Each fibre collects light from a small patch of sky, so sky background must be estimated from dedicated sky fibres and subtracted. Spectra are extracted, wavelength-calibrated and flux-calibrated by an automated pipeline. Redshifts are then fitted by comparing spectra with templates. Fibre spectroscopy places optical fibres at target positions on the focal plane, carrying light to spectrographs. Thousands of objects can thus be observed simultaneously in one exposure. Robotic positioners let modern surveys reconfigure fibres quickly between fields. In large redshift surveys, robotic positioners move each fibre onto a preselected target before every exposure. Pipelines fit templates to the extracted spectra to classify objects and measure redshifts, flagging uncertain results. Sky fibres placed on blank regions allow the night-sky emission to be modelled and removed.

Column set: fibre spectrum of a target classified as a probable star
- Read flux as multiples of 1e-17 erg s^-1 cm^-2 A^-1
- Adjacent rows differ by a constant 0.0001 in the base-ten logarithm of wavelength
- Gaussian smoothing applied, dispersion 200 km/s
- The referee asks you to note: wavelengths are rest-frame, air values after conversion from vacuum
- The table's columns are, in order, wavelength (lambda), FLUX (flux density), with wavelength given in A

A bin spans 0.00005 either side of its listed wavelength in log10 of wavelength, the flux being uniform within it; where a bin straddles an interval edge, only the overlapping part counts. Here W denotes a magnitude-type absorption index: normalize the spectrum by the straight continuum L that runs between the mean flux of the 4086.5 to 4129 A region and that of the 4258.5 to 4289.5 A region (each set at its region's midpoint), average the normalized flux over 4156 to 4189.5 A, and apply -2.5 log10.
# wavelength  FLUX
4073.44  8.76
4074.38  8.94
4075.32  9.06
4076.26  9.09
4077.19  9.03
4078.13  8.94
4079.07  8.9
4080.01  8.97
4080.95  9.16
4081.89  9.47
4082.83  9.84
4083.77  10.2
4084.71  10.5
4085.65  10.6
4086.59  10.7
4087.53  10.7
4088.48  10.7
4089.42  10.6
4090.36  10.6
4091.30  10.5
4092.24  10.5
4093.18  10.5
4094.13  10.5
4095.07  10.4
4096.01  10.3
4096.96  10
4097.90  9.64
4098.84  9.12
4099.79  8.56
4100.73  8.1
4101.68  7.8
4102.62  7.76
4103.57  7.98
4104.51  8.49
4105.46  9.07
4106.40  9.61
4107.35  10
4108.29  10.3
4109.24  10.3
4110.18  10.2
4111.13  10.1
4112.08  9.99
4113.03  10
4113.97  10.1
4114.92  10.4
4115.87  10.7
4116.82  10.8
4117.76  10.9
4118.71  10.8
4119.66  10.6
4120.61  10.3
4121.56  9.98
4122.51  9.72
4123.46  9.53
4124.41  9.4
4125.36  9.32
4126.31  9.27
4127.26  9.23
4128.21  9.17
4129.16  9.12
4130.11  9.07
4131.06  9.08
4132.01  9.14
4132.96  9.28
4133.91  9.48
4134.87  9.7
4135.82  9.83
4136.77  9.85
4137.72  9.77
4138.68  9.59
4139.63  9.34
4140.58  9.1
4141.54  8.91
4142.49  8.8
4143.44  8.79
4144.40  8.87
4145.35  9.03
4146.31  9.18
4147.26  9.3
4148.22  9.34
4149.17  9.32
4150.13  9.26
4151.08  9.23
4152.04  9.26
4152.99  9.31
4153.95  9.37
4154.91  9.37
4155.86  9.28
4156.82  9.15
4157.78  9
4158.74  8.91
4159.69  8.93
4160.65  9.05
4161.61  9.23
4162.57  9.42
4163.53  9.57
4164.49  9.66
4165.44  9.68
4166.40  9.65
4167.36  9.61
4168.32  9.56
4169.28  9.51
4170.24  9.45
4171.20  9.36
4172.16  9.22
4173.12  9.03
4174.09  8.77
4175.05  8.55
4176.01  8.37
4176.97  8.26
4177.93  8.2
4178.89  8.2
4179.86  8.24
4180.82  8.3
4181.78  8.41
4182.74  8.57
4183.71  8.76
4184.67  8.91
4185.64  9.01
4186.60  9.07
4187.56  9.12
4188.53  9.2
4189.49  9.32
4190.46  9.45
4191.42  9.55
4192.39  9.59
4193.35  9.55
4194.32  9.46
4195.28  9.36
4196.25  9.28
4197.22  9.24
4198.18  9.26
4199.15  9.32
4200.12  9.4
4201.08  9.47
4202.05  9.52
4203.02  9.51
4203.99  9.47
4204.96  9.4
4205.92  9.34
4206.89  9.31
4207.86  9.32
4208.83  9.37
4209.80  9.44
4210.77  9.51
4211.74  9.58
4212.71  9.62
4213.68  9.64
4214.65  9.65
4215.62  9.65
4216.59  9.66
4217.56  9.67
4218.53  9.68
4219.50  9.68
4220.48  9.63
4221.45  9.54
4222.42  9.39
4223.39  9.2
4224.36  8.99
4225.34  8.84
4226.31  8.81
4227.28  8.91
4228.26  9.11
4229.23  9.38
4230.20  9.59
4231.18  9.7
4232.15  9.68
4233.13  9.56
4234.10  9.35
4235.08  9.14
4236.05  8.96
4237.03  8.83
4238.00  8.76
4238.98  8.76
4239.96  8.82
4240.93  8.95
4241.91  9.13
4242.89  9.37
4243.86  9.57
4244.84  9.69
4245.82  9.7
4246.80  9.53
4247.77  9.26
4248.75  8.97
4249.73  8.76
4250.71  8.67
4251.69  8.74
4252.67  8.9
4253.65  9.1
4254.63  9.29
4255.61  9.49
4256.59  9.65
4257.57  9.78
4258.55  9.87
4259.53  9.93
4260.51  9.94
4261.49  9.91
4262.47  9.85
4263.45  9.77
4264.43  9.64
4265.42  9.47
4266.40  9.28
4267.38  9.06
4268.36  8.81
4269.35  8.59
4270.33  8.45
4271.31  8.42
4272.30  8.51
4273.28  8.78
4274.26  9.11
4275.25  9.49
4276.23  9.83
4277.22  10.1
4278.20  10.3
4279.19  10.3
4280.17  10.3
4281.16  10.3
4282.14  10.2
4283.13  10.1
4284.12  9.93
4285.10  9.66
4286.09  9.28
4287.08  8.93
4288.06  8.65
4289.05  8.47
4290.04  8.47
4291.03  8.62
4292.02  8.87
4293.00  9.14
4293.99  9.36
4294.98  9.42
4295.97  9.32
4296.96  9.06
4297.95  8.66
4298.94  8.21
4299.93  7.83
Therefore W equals 0.08 mag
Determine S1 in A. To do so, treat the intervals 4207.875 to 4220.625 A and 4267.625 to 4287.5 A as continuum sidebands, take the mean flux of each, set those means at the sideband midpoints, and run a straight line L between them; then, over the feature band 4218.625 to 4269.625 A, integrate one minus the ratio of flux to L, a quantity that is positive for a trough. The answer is 1.2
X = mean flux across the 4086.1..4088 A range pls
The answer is 10.7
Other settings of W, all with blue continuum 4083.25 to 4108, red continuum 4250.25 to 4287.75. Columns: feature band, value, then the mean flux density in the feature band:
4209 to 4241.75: 0.02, 9.32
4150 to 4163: 0.05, 9.2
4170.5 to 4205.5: 0.06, 9.05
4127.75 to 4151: 0.05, 9.27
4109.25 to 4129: -0.03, 10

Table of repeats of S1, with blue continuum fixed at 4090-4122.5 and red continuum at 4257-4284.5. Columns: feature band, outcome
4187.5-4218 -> 0.7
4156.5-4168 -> 0.5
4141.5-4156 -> 0.9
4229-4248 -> 0.7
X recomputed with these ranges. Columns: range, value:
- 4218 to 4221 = 9.65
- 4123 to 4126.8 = 9.38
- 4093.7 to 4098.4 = 10.2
